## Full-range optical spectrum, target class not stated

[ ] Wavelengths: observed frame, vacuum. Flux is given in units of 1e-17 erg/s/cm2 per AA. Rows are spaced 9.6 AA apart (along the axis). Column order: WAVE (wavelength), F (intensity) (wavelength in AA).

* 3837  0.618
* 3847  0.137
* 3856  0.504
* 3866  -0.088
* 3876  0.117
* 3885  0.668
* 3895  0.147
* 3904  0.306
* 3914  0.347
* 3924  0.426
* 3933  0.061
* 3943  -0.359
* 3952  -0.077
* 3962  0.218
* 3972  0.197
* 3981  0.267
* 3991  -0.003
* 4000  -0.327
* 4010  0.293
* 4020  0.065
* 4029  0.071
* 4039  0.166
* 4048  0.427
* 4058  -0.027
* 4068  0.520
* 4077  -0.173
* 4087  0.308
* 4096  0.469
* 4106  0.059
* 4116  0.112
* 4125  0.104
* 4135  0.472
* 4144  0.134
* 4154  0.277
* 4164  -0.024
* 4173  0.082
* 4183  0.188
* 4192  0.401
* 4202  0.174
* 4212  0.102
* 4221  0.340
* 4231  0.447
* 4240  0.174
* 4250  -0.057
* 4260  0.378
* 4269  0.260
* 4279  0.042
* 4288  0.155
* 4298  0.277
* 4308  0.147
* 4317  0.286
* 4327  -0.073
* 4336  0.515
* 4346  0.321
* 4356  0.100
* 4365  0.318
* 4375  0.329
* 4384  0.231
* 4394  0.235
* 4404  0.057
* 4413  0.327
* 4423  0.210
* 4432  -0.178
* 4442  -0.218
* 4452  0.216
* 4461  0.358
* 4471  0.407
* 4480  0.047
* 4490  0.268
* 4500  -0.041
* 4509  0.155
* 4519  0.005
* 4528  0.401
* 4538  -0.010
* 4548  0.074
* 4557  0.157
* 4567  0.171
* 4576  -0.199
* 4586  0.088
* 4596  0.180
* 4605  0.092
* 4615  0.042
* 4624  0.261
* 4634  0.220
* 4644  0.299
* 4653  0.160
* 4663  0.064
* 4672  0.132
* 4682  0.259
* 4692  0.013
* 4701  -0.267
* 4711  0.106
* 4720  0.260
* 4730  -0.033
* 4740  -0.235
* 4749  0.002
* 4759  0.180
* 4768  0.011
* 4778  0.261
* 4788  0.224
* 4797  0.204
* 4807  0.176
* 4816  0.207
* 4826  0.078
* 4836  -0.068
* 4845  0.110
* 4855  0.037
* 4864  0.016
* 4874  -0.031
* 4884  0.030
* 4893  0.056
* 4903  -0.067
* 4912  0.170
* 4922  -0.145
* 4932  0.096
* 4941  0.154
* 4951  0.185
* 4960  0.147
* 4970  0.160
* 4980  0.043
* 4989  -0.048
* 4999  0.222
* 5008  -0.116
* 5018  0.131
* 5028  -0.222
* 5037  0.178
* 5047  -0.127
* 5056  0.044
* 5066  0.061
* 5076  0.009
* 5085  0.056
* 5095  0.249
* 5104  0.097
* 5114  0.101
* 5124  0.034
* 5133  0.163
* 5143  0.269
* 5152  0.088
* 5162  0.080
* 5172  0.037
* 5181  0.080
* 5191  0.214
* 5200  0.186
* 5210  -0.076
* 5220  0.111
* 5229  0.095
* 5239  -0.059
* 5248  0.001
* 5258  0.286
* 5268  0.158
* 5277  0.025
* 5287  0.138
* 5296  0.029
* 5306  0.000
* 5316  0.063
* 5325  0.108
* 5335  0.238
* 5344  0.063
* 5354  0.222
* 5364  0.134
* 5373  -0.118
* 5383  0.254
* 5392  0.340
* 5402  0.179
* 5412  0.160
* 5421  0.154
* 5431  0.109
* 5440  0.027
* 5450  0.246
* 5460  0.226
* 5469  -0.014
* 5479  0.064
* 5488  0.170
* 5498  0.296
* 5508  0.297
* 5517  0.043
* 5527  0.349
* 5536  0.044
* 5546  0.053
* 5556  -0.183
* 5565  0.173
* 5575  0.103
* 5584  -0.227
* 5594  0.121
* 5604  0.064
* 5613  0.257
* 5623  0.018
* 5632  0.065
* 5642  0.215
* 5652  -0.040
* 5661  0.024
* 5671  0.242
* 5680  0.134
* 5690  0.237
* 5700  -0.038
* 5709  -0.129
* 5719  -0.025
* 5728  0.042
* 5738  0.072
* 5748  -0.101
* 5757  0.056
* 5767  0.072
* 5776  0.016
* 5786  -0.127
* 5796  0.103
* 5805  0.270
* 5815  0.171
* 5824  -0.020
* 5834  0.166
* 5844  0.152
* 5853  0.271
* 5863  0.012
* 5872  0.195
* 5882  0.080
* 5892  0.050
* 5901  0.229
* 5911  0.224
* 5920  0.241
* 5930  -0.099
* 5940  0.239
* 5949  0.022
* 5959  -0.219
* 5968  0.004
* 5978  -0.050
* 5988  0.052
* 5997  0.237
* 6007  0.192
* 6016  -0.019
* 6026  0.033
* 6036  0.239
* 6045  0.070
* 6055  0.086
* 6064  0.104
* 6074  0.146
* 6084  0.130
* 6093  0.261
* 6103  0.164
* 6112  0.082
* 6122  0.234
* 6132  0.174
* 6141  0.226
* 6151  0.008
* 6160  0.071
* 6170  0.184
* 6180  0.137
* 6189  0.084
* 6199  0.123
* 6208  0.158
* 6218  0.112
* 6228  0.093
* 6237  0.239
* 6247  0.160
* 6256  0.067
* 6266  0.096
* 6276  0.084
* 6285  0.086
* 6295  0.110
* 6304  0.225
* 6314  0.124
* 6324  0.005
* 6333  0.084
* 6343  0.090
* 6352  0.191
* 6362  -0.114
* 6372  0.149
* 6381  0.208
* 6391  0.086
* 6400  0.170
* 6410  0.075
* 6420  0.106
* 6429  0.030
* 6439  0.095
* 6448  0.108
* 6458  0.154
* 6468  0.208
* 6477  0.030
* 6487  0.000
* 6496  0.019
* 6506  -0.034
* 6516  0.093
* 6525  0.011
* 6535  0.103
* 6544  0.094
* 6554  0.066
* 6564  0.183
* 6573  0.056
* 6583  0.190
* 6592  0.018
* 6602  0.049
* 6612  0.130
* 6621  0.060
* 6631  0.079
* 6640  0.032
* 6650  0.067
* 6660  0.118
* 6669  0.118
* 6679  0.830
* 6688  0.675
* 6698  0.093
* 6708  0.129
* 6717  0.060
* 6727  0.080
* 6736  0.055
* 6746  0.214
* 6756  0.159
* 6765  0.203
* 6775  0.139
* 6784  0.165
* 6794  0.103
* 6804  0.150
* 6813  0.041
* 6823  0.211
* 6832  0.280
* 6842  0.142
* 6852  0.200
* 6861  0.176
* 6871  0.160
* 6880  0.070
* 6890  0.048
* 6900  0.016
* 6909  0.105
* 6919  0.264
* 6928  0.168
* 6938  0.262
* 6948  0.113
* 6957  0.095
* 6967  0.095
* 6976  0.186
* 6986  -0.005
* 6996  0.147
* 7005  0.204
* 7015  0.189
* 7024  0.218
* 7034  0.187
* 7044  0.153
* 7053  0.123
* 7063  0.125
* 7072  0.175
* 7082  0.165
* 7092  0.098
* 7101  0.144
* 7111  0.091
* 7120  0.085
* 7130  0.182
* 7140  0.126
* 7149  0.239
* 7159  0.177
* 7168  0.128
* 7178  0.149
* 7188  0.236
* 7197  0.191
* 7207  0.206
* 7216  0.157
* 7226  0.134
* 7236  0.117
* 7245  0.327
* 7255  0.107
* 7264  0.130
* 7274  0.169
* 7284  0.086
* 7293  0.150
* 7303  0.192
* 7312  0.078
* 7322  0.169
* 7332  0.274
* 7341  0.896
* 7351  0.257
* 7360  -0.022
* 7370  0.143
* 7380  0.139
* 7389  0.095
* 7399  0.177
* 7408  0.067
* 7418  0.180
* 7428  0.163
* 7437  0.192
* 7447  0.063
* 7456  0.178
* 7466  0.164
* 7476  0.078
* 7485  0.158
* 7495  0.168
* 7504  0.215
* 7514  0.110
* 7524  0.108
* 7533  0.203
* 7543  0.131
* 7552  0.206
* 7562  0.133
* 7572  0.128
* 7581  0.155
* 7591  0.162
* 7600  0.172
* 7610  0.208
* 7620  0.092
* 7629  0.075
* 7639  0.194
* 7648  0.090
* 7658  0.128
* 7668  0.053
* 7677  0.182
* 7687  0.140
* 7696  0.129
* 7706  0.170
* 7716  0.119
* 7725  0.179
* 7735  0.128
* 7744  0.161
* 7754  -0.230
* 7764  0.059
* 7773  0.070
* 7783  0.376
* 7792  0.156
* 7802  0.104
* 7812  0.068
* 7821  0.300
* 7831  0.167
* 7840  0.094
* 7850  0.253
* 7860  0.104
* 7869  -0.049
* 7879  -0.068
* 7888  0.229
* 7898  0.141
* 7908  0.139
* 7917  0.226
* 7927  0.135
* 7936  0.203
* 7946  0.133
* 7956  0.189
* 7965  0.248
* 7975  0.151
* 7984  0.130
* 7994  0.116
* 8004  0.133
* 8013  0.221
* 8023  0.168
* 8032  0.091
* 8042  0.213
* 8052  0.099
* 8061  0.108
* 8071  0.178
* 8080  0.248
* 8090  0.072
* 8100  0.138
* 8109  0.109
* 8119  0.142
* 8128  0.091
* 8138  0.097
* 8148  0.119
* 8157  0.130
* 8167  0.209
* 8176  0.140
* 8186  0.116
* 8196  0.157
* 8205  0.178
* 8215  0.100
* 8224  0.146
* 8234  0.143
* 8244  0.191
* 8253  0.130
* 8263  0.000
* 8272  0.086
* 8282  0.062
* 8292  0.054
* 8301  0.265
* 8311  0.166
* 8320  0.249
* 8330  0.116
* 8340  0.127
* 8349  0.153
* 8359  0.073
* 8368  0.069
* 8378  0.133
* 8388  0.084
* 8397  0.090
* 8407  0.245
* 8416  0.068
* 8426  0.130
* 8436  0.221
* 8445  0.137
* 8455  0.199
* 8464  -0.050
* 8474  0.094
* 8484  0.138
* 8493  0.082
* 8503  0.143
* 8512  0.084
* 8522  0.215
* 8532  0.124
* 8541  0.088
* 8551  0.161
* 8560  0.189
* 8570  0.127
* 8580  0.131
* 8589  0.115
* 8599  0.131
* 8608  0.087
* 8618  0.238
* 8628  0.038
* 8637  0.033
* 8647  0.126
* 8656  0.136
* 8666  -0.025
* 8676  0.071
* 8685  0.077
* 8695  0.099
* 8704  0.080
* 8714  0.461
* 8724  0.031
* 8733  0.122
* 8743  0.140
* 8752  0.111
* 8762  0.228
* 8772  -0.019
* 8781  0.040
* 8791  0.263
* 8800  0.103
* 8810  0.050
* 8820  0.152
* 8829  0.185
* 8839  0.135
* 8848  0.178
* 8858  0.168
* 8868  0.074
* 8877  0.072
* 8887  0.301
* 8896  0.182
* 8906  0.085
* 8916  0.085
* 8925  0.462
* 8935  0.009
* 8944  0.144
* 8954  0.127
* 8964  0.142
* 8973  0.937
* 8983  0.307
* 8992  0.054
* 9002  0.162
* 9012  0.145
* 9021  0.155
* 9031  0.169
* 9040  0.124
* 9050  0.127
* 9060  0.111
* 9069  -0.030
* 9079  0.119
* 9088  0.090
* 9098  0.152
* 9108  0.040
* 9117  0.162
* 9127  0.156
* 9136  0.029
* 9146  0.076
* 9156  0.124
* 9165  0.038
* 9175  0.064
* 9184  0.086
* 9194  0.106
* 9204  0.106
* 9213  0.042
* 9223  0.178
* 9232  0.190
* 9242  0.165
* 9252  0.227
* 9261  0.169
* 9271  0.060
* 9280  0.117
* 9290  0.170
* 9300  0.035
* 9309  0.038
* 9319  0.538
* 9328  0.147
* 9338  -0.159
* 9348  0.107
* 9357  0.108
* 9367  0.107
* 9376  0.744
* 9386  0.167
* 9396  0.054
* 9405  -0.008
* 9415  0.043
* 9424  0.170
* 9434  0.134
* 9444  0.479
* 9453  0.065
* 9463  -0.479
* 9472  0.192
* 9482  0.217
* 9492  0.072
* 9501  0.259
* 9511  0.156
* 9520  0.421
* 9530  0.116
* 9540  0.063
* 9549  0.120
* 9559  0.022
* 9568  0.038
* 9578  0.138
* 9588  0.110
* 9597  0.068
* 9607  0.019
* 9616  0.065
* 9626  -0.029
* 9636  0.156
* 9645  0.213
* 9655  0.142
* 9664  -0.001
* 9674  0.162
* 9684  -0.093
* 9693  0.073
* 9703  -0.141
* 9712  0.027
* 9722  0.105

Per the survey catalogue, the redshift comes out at 0.792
